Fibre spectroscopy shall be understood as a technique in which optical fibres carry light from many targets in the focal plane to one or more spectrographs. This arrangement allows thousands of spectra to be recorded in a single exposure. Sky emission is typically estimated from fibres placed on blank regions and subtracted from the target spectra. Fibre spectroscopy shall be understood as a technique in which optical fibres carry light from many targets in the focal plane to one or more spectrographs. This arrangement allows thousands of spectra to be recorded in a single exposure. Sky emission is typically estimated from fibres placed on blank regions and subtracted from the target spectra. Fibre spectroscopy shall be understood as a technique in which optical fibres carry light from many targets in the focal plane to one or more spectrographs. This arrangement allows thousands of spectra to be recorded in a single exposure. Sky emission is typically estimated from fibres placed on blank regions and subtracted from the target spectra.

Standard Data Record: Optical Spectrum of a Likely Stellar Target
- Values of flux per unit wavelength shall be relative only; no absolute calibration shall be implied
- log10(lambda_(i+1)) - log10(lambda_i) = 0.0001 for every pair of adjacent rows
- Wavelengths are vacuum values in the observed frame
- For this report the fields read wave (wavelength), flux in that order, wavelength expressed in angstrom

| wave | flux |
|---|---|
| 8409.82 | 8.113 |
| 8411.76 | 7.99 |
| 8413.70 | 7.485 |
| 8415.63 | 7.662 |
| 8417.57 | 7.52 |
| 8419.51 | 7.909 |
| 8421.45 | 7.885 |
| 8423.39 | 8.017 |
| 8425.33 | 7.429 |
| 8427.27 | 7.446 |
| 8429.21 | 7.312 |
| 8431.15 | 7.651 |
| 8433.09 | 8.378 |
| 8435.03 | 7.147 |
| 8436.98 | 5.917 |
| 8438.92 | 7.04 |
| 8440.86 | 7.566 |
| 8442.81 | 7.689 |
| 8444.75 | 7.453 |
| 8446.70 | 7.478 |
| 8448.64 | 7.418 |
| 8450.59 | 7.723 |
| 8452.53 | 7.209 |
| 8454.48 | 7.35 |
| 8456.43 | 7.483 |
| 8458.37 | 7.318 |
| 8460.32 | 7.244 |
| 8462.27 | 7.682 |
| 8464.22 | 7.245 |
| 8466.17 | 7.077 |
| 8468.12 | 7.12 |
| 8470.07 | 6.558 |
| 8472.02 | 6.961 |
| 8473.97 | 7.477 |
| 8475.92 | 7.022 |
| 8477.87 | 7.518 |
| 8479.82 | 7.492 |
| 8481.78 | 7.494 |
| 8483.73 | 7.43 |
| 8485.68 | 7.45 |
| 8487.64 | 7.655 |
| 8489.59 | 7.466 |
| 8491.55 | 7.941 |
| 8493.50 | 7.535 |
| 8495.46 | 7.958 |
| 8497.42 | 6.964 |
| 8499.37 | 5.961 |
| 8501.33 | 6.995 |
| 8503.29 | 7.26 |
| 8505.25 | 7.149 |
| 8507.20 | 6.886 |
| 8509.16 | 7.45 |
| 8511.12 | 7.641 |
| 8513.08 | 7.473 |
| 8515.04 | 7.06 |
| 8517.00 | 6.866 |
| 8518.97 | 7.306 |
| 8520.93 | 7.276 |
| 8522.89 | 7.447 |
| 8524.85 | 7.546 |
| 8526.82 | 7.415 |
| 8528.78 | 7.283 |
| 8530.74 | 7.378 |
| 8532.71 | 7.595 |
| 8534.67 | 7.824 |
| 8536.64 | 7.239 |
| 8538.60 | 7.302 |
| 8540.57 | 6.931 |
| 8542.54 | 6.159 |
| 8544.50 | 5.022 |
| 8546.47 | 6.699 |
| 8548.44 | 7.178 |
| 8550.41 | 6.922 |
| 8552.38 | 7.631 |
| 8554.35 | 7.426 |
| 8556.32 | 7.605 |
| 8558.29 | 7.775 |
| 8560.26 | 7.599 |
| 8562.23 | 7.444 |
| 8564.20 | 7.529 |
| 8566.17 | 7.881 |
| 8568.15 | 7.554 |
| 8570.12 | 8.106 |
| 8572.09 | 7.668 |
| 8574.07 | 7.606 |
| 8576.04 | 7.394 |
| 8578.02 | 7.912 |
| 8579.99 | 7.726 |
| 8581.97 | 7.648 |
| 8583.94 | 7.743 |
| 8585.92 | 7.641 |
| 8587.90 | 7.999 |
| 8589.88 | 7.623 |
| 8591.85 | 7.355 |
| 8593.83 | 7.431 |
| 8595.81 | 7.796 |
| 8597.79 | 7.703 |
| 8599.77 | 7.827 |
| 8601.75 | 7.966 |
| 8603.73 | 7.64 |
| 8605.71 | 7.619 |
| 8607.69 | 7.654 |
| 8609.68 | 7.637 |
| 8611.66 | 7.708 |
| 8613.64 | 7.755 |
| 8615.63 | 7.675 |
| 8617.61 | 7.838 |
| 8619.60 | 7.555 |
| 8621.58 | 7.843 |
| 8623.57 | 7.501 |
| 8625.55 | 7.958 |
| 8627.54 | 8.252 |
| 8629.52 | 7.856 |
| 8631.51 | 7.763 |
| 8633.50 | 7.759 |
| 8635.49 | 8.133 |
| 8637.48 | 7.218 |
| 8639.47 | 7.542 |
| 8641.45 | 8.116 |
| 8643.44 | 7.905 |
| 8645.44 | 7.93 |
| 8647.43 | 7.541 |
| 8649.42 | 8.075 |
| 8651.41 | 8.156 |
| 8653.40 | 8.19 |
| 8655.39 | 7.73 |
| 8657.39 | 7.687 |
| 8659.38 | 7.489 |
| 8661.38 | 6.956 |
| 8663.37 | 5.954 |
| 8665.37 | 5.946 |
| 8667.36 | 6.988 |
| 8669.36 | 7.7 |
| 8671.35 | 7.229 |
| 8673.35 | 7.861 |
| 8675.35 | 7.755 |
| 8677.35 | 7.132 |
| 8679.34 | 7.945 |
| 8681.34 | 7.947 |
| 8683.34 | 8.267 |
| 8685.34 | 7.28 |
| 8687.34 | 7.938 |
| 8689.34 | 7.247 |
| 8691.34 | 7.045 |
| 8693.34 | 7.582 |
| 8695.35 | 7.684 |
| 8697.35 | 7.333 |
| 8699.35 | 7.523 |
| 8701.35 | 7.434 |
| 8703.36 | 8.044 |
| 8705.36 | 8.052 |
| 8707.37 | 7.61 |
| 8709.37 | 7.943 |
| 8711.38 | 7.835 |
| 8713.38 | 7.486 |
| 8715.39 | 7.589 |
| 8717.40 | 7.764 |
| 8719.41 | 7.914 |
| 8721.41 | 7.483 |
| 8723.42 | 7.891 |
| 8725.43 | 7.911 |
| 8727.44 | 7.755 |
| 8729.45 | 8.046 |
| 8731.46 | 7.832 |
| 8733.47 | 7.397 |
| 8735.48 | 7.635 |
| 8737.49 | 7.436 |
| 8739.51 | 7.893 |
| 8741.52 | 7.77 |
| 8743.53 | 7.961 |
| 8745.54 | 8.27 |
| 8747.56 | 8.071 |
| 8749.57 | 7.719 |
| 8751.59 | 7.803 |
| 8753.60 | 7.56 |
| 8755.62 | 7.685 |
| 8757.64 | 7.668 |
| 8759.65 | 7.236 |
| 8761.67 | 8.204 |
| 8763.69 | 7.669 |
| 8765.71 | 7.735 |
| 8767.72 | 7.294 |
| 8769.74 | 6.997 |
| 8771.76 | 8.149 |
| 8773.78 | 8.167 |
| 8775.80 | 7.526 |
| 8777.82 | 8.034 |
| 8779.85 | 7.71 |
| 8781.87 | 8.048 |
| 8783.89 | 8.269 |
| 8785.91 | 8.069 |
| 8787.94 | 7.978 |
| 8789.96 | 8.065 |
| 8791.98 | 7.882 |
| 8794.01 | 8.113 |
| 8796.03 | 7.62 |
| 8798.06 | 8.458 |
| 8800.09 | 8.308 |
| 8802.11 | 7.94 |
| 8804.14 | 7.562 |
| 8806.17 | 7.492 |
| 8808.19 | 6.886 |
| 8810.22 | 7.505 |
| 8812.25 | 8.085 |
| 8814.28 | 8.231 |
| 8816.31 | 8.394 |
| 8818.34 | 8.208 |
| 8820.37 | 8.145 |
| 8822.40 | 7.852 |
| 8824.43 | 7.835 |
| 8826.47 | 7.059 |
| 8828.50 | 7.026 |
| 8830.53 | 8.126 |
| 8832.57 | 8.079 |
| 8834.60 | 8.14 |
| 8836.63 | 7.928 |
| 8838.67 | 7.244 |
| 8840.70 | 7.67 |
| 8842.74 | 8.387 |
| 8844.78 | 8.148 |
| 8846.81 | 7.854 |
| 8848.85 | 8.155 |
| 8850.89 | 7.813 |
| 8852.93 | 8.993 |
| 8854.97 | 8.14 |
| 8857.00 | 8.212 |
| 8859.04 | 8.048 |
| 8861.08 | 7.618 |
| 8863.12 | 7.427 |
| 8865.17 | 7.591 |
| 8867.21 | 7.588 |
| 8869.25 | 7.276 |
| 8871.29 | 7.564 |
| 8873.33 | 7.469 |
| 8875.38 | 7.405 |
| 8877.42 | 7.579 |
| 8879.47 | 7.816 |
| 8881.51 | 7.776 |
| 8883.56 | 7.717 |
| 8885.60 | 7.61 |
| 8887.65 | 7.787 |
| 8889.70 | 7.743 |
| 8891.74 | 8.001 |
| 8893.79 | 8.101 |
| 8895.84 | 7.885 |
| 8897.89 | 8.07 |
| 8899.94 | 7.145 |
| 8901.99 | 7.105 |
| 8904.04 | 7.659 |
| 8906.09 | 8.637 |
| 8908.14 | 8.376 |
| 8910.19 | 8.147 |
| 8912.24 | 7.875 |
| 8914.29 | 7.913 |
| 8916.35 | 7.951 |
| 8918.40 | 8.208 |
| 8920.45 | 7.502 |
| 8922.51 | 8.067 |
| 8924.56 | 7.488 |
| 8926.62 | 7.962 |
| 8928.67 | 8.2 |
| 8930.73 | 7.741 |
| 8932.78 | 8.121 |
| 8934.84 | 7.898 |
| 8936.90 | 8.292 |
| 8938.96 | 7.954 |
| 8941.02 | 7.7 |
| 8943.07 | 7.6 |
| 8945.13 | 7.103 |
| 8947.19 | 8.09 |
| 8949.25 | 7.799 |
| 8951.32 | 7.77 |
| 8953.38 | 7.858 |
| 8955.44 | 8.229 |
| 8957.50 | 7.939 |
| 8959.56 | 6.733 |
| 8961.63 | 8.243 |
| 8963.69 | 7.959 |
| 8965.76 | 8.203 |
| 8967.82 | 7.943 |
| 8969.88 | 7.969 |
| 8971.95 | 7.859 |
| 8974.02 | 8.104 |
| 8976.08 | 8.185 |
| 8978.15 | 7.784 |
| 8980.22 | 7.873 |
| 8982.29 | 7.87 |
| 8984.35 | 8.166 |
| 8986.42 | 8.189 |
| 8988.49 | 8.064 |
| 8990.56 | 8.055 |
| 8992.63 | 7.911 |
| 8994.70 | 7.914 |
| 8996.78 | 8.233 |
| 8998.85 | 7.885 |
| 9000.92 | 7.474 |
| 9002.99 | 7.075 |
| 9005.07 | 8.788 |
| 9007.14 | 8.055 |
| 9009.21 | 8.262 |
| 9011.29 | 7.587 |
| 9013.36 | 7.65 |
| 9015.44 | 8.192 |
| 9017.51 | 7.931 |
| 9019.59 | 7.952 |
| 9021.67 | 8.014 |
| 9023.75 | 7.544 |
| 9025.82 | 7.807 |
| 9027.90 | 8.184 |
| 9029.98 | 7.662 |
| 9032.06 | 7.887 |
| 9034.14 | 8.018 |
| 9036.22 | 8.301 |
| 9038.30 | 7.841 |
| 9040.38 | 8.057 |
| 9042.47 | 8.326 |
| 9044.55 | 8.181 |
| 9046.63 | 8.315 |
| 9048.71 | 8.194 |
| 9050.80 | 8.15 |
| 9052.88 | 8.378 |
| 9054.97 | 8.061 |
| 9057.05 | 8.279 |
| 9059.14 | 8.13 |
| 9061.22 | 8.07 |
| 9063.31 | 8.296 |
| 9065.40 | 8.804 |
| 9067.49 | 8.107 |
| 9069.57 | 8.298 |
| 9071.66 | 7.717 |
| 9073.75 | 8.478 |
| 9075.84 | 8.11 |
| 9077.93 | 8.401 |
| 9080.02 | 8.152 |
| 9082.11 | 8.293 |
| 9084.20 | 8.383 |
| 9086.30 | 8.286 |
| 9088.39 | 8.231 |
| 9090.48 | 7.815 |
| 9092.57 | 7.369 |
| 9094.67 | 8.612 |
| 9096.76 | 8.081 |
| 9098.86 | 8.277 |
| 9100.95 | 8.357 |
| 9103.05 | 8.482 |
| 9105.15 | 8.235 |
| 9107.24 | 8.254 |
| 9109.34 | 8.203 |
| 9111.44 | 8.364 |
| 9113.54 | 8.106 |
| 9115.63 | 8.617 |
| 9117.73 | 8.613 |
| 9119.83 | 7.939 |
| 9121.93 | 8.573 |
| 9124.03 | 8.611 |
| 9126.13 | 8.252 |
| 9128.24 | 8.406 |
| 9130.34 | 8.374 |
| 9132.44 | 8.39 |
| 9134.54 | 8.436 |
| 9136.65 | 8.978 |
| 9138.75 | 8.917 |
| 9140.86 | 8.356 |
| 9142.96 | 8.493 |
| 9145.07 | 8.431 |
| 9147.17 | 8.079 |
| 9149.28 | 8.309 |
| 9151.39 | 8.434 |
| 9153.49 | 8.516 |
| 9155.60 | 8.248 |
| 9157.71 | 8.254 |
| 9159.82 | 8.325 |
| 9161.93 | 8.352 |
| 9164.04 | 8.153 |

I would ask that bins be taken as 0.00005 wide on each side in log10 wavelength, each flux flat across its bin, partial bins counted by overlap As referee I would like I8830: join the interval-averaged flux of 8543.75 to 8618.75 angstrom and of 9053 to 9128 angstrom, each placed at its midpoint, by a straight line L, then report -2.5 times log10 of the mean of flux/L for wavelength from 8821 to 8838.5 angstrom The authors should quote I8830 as 0.02 mag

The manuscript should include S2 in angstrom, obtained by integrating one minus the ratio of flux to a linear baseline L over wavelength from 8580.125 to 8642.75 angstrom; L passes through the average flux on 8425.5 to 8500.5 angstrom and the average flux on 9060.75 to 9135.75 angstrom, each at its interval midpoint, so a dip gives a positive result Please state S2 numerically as -1.46 angstrom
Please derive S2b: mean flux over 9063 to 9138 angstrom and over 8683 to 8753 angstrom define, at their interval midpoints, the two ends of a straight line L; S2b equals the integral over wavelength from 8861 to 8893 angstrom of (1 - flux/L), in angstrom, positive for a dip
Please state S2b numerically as 1.4 angstrom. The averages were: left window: 7.72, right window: 8.31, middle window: 7.63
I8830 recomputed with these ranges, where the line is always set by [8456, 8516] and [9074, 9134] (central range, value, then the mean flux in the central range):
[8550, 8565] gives -0.016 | 7.51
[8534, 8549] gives 0.095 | 6.76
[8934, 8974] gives 0.025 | 7.85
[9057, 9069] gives -0.009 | 8.28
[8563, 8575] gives -0.042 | 7.72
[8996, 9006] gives 0.033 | 7.87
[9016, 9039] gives 0.031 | 7.93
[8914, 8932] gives 0.013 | 7.9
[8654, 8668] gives 0.085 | 7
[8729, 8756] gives -0.012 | 7.79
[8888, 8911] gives 0.009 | 7.89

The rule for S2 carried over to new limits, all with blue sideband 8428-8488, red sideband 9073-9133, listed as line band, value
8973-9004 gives 0.7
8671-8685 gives -0.1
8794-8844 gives 0.1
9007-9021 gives 0.4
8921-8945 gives 0.5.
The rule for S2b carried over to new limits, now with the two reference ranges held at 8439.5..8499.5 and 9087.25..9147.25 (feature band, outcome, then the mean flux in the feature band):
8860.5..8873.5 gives 0.8 angstrom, 7.5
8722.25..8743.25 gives 0.0 angstrom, 7.76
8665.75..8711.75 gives 0.6 angstrom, 7.6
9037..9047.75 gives 0.1 angstrom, 8.15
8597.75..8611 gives -0.3 angstrom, 7.72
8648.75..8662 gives -0.2 angstrom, 7.77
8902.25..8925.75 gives 0.2 angstrom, 7.96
